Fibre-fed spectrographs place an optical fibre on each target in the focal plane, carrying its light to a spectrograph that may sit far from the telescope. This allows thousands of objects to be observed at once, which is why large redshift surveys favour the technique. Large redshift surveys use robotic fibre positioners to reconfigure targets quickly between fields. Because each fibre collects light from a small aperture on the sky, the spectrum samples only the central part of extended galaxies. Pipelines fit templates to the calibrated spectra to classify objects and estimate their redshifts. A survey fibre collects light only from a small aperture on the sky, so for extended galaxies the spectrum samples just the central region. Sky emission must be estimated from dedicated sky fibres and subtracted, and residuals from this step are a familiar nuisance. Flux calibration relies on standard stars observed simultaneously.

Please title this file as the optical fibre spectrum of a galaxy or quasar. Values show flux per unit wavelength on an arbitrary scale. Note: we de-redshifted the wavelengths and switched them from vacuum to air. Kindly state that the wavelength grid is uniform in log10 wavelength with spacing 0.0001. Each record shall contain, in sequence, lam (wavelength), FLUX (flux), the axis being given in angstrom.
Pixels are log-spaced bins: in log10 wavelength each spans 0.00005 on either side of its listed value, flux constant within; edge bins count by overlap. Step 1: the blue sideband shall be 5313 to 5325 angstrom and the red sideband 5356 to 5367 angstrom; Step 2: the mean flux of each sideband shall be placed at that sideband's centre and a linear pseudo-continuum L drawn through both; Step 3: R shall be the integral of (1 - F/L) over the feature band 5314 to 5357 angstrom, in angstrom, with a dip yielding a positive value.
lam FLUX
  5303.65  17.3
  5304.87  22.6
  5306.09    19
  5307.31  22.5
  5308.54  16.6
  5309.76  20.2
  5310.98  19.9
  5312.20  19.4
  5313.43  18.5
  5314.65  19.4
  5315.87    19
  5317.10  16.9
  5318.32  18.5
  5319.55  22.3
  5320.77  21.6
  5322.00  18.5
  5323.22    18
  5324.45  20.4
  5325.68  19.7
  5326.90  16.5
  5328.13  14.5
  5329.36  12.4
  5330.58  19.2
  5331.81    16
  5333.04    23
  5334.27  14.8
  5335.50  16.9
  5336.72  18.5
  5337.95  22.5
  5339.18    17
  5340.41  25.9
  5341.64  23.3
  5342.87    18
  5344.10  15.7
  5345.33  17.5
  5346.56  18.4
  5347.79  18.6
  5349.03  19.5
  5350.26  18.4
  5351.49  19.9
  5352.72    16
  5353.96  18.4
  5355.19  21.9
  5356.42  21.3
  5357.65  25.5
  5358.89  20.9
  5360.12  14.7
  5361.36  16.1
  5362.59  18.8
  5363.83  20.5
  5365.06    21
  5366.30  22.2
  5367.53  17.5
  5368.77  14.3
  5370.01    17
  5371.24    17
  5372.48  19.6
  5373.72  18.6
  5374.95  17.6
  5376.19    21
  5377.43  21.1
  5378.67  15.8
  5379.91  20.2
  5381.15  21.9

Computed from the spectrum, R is 1.8 angstrom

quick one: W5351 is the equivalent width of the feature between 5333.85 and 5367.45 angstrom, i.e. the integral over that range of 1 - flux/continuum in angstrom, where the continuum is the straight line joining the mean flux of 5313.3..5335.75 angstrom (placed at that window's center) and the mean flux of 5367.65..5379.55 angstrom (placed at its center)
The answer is -2.3 angstrom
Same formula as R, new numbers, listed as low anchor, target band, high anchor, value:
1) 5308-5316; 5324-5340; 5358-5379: 0.85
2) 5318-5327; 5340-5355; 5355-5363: 0.48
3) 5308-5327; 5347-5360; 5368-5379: -0.97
